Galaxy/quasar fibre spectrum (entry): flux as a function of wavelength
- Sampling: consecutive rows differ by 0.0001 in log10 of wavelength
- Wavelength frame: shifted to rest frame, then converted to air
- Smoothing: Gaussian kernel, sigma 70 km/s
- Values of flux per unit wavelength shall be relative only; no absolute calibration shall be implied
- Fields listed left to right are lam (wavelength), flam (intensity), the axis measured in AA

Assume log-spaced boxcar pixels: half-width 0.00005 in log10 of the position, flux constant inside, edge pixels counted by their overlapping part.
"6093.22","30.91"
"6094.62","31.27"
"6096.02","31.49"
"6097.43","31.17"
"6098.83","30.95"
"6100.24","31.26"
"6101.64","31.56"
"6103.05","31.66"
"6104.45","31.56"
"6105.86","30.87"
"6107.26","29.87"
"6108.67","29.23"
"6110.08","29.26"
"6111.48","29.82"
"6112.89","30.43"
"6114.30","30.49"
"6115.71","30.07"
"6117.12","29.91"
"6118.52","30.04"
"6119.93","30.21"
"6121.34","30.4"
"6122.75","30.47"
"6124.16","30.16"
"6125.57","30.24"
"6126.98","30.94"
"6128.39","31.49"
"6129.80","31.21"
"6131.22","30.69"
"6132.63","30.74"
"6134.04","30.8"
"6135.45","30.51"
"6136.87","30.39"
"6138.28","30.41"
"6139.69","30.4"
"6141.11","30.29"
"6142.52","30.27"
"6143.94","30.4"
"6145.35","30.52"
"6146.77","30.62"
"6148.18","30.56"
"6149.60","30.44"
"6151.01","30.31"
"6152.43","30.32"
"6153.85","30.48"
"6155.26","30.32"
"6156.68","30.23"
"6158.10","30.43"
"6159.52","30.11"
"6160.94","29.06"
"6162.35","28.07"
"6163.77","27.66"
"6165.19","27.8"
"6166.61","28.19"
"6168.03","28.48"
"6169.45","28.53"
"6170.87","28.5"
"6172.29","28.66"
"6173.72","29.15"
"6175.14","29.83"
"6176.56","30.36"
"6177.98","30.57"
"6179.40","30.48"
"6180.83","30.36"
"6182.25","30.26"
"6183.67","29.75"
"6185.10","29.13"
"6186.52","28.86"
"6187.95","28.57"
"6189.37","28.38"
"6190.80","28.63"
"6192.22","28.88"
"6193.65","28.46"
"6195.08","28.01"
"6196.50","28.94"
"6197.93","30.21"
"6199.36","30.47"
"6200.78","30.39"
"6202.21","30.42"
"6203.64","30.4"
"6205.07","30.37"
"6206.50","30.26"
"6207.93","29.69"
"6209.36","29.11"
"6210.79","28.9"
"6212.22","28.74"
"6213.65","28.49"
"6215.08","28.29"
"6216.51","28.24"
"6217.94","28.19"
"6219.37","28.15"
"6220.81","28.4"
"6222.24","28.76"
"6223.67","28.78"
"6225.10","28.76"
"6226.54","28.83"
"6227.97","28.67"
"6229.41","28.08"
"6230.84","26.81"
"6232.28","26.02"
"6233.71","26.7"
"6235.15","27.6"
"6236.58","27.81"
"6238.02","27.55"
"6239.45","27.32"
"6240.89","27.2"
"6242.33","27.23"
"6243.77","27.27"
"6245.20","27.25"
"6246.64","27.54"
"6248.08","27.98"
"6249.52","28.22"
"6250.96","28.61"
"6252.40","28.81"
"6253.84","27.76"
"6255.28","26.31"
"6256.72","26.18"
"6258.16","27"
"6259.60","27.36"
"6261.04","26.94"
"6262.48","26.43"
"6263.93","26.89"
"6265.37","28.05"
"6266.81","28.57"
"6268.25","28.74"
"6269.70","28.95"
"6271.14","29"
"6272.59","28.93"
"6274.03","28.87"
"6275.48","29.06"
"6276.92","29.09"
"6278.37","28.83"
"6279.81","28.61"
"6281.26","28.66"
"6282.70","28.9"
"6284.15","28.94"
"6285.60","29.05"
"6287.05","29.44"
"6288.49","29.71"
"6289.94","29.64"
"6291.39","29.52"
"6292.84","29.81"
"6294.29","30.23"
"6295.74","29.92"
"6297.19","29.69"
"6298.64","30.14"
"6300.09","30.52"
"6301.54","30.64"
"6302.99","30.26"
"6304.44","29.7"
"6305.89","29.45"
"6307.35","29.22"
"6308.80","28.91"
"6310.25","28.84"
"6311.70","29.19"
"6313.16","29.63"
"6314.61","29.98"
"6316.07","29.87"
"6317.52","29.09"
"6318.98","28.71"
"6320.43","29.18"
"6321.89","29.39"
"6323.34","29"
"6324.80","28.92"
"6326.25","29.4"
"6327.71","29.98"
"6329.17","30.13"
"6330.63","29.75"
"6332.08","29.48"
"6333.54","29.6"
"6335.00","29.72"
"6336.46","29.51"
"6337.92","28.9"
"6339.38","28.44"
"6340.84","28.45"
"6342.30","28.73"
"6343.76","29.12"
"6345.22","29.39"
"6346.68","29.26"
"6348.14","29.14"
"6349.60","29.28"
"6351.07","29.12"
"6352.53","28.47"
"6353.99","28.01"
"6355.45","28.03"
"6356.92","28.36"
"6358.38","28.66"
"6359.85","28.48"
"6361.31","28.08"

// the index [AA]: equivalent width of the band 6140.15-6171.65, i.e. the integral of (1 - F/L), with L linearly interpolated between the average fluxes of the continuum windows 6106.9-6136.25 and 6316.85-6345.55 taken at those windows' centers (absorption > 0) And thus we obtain 0.6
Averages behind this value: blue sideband 30.3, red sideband 29.2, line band 29.6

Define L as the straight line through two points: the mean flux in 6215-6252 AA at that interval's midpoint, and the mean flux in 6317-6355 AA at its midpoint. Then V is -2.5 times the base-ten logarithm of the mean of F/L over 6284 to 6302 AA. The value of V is -0.04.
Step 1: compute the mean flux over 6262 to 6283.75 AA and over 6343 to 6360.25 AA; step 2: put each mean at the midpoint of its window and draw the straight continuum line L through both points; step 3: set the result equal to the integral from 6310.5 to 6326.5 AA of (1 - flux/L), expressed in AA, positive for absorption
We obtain -0.3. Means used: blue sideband 28.5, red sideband 28.8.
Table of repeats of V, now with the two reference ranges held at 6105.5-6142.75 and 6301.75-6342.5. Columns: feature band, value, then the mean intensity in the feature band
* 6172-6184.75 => 0.01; 29.9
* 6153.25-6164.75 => 0.02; 29.5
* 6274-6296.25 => 0.01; 29.3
